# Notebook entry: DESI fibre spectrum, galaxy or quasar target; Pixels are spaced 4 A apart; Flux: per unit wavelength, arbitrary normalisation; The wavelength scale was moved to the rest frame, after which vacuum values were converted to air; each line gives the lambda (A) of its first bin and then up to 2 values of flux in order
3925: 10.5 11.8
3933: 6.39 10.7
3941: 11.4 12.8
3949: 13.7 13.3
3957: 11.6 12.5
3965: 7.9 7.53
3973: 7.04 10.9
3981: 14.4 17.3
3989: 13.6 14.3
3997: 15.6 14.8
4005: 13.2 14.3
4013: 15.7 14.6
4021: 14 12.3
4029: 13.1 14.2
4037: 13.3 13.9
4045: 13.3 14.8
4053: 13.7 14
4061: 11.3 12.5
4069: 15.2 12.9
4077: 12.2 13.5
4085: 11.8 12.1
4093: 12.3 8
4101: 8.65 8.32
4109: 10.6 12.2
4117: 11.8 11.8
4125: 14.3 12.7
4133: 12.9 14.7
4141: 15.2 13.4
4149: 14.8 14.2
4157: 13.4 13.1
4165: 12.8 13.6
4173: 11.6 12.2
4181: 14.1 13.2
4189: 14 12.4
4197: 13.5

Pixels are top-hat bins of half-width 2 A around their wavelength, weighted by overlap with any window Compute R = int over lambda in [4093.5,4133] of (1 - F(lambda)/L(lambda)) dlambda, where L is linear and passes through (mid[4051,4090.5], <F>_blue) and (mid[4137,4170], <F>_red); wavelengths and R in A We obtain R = 6.9 A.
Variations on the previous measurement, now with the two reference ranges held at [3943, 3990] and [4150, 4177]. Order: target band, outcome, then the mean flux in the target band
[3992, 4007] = -3.03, 14.5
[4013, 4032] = -2.44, 13.8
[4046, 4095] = -2.05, 13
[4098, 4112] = 3.76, 9.32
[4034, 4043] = -0.99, 13.7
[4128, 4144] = -1.22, 13.9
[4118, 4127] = -0.04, 12.9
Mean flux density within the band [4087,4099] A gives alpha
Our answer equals 10.8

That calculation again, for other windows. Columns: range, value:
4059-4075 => 13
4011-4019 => 15.1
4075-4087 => 12.5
